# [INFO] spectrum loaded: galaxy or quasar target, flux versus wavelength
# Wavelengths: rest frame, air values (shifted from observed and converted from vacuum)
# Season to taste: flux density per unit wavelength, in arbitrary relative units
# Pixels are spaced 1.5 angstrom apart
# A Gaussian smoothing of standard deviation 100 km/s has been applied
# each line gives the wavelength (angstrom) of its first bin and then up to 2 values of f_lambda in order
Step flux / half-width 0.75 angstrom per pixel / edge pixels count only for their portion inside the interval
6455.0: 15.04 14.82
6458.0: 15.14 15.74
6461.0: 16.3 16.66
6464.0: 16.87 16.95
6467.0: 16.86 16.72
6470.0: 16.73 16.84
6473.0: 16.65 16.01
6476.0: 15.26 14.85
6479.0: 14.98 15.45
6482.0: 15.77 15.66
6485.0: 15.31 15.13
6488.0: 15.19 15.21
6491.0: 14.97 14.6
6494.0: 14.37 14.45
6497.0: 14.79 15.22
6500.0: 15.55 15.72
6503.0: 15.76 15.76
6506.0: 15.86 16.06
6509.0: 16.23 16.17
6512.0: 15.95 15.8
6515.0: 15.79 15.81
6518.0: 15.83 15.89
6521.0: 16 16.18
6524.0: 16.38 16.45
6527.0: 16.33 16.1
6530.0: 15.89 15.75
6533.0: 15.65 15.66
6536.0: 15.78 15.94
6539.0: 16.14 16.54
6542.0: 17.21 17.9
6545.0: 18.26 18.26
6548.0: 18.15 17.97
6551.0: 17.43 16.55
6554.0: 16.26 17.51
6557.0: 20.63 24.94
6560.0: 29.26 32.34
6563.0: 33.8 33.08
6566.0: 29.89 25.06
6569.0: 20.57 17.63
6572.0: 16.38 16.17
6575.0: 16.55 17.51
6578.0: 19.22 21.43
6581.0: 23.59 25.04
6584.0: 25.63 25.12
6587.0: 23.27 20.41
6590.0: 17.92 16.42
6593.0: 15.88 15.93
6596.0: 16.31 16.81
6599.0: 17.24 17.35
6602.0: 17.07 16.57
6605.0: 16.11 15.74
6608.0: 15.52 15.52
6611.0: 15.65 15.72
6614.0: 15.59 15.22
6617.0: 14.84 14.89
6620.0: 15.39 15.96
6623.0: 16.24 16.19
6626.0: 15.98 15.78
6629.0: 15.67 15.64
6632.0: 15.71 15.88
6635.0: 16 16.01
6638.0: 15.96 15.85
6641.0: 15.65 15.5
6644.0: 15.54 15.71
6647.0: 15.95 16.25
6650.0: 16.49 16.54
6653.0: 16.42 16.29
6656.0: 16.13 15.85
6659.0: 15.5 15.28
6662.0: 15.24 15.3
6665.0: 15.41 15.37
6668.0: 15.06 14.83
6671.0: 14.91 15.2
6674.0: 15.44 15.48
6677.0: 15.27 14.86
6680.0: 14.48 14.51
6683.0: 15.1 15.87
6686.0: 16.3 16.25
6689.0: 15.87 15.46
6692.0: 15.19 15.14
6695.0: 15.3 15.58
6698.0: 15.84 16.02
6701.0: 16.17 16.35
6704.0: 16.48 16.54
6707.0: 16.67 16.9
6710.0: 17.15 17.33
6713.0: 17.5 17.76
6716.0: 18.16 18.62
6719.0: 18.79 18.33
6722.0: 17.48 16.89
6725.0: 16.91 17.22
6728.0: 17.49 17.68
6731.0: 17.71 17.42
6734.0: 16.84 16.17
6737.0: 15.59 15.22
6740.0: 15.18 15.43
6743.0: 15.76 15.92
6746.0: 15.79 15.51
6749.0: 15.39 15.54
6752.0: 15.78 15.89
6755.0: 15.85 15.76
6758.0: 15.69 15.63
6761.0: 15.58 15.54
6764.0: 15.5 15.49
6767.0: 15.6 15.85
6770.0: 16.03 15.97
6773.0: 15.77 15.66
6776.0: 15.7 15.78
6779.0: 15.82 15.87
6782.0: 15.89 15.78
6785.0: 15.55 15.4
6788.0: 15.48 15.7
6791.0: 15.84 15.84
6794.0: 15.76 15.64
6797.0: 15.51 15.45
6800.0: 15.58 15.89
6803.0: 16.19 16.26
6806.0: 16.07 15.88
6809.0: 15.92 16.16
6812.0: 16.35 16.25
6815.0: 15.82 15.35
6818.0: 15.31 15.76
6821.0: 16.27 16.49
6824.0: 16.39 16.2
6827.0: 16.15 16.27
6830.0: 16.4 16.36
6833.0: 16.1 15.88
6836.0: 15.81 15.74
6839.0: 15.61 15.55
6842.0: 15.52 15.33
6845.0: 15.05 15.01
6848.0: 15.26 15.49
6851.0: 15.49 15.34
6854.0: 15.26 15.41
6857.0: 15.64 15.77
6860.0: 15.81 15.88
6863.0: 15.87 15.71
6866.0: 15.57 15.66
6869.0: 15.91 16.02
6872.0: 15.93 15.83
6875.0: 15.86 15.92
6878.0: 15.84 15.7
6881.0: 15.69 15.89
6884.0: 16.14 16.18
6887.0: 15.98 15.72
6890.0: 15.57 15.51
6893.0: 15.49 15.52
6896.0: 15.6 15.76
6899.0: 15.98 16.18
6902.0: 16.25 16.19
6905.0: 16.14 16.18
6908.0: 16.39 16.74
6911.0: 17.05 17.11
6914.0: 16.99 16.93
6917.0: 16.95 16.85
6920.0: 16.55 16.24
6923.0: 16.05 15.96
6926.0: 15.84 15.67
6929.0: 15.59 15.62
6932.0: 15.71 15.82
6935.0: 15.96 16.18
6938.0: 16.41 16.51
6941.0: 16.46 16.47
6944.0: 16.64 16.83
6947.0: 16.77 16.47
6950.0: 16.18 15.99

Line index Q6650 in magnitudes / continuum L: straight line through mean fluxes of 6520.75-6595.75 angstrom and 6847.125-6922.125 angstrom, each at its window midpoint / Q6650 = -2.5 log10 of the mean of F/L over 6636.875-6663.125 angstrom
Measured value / 0.17 mag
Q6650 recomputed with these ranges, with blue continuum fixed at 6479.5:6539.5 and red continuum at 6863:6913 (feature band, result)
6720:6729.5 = -0.101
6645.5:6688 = 0.016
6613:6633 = 0.009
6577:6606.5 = -0.218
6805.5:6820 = 0.001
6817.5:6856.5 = 0.012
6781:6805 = 0.011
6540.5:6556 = -0.119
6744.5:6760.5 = 0.011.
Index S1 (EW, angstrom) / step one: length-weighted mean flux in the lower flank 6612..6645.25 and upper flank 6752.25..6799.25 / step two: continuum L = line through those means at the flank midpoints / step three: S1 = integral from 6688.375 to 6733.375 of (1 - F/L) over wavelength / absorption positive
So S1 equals -3.4 angstrom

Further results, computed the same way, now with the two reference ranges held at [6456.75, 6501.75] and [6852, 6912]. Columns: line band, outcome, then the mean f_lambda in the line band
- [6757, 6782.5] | 0.15 angstrom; 15.7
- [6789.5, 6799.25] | 0.10 angstrom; 15.7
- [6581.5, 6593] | -4.31 angstrom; 21.6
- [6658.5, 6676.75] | 0.59 angstrom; 15.2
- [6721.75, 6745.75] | -1.10 angstrom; 16.5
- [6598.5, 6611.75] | -0.47 angstrom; 16.3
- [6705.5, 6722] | -1.95 angstrom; 17.7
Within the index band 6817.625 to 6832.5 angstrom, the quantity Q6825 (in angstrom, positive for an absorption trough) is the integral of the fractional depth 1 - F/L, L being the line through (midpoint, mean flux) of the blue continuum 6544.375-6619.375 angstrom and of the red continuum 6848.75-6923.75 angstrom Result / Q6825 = 0.5 angstrom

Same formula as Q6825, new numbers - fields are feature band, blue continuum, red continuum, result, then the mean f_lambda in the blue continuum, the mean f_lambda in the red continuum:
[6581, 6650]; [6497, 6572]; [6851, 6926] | 3.6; 18.4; 16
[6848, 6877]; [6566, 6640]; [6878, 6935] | 1.1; 17.6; 16.1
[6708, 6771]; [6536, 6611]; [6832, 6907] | 3.7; 19.8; 15.7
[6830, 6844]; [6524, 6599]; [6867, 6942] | 0.8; 19.7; 16.1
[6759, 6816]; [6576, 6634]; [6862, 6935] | 2.7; 17.5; 16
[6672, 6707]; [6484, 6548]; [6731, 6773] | 0.5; 15.9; 15.8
